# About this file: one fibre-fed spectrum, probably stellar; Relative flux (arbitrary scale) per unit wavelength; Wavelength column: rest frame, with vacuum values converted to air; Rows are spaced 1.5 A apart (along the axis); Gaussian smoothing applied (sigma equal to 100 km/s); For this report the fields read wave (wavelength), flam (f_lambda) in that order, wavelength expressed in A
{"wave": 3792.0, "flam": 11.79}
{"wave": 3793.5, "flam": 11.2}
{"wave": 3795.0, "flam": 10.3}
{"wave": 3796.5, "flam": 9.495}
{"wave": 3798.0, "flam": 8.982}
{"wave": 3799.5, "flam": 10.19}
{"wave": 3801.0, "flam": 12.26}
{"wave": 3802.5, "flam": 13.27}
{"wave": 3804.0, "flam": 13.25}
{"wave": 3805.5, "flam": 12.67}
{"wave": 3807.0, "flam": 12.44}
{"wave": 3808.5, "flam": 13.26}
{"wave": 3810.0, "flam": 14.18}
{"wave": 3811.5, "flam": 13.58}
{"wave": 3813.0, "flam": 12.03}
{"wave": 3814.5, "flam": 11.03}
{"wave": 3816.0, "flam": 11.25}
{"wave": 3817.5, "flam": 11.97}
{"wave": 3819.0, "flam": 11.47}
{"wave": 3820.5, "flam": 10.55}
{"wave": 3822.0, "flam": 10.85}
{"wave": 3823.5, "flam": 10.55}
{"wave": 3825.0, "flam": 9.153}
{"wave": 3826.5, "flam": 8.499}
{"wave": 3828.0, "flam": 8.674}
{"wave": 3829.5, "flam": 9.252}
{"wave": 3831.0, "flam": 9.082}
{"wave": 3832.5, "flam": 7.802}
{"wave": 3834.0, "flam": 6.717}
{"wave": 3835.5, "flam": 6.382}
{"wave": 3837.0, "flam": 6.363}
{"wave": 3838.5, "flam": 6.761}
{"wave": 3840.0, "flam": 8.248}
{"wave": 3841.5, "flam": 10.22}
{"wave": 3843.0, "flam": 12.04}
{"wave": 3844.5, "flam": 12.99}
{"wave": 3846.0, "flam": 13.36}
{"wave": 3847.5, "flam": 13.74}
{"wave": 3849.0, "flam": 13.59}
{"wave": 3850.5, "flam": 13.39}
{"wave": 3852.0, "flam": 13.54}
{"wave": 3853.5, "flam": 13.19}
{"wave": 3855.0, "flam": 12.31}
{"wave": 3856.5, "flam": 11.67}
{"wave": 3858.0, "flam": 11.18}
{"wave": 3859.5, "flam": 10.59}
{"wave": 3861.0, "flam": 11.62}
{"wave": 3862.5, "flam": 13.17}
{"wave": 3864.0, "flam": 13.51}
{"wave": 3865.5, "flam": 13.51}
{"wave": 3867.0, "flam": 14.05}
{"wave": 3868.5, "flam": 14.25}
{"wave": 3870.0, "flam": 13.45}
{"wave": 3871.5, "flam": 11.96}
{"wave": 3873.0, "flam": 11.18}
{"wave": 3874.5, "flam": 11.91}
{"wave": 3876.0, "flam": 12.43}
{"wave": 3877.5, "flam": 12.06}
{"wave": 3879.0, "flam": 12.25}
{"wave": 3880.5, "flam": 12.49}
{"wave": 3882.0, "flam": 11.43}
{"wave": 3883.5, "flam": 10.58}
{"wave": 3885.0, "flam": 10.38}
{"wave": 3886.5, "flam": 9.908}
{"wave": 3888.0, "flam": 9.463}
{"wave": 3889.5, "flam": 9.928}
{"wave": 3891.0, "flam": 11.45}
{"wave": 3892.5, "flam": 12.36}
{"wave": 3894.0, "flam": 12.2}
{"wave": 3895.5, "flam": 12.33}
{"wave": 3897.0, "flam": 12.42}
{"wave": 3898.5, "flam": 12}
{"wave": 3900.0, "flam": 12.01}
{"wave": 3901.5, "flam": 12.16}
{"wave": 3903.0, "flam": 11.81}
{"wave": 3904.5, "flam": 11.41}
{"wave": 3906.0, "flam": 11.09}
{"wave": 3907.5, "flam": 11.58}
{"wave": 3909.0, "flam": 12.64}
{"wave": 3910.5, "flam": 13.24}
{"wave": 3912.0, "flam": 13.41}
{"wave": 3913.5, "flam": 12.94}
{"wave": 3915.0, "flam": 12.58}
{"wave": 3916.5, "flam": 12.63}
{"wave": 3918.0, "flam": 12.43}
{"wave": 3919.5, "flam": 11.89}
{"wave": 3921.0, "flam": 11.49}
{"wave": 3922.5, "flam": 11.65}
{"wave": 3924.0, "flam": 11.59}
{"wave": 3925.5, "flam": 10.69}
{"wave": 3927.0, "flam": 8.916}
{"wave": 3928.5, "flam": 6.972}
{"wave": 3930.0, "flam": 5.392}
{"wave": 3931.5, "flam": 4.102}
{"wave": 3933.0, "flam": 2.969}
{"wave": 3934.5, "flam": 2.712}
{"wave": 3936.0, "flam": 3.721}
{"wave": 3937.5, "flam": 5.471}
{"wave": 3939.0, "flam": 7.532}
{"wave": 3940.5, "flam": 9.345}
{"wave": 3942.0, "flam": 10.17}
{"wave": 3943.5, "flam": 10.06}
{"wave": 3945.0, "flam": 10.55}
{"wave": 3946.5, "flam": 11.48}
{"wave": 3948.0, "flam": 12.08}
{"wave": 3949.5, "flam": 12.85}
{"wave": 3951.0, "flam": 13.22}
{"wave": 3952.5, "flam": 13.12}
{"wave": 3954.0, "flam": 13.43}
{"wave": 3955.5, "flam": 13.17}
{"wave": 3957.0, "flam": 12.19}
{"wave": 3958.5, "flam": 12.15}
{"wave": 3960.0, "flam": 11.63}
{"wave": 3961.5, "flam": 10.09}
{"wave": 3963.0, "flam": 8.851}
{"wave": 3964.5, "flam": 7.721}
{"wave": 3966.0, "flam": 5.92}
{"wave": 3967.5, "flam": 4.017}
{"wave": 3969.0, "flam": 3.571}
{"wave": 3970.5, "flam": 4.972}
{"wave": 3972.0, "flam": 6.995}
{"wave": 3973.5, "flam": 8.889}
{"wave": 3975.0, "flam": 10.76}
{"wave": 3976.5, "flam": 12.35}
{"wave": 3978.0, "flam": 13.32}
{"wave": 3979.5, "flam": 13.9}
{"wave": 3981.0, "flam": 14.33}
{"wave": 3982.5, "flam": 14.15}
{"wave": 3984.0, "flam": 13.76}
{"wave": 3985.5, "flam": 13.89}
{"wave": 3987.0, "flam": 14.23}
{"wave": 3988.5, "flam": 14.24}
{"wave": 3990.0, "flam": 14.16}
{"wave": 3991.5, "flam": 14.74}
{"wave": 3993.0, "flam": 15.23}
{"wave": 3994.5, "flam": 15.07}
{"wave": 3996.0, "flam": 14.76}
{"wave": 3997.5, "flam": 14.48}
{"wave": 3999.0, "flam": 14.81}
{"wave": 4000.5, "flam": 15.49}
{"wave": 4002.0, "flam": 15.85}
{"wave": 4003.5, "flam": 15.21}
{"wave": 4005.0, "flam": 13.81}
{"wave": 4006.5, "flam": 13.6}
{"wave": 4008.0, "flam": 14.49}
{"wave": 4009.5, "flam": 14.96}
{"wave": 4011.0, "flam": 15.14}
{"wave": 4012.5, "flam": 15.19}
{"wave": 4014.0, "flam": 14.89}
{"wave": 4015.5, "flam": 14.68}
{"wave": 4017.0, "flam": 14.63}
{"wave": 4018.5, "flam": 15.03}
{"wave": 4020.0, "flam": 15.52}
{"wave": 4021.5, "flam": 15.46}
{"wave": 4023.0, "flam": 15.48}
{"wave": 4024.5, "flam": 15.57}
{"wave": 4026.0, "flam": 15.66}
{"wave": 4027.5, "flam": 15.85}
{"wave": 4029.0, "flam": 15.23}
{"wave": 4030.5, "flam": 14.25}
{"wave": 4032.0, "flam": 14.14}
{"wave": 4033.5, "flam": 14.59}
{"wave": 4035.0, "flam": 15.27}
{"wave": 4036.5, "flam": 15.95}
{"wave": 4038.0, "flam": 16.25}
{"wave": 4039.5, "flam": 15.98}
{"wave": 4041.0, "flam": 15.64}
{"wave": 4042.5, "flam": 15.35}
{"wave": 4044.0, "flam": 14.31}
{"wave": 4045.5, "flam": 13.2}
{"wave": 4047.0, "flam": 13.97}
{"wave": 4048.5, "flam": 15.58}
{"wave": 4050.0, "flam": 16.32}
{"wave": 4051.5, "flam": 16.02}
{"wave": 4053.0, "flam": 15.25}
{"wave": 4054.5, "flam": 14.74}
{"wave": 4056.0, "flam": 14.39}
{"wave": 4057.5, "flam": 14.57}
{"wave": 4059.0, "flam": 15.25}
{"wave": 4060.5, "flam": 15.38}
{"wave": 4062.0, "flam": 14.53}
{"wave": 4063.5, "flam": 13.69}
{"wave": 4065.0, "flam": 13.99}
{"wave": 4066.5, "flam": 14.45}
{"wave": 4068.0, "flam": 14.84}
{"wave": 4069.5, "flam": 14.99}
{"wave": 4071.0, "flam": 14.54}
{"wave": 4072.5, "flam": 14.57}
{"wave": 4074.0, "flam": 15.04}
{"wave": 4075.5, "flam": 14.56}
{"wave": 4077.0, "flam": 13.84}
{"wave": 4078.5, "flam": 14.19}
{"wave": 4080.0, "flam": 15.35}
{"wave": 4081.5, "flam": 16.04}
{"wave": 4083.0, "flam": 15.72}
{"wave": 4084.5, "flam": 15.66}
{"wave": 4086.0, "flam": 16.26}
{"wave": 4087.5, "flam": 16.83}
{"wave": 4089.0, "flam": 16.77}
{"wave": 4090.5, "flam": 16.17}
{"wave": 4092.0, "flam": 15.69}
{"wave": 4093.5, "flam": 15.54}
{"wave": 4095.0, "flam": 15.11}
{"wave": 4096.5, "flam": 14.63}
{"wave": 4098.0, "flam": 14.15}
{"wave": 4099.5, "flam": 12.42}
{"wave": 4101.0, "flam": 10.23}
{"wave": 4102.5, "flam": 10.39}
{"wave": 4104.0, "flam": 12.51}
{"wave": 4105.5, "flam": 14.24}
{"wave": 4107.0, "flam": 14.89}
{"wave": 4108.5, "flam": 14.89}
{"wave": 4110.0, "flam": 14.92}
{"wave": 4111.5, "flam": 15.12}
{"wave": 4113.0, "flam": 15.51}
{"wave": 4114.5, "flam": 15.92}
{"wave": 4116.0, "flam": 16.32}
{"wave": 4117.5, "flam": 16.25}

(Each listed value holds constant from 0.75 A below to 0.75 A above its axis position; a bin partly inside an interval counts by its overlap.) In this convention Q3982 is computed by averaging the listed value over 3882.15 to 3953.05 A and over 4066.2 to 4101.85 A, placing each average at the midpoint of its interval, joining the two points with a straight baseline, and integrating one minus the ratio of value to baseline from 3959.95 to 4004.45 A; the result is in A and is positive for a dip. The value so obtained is 1.2 A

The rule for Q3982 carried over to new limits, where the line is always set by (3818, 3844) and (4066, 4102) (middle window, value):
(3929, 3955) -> 6.52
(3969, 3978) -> 2.63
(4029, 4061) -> -2.51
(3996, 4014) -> -2.44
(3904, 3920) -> -2.14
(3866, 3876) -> -2.84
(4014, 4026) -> -1.62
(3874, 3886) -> -1.75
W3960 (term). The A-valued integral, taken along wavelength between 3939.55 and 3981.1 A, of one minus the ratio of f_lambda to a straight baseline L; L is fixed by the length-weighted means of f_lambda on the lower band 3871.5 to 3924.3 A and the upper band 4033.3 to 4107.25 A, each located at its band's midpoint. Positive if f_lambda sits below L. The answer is 8.3 A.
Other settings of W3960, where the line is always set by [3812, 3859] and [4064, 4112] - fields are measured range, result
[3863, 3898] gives -2.13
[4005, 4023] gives -1.88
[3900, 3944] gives 7.92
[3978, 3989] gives -0.90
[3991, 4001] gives -1.34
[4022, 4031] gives -1.14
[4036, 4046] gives -1.00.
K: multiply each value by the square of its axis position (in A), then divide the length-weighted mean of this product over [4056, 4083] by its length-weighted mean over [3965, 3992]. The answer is 1.4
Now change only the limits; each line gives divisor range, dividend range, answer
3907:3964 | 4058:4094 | 1.58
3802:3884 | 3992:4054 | 1.44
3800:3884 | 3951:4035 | 1.23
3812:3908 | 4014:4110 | 1.46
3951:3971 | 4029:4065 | 1.65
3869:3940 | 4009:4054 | 1.53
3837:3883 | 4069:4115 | 1.37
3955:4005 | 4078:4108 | 1.29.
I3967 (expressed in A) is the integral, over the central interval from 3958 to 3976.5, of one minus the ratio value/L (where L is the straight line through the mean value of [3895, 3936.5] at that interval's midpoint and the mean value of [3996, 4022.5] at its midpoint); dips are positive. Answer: 6.8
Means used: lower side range 10.3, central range 8.09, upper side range 14.9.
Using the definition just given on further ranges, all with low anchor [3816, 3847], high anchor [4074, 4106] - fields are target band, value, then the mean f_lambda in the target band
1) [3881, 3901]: -1.0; 11.3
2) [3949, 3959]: -0.8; 12.9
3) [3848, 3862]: -3.2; 12.4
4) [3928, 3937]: 5.7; 4.27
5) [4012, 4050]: -4.7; 15.1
